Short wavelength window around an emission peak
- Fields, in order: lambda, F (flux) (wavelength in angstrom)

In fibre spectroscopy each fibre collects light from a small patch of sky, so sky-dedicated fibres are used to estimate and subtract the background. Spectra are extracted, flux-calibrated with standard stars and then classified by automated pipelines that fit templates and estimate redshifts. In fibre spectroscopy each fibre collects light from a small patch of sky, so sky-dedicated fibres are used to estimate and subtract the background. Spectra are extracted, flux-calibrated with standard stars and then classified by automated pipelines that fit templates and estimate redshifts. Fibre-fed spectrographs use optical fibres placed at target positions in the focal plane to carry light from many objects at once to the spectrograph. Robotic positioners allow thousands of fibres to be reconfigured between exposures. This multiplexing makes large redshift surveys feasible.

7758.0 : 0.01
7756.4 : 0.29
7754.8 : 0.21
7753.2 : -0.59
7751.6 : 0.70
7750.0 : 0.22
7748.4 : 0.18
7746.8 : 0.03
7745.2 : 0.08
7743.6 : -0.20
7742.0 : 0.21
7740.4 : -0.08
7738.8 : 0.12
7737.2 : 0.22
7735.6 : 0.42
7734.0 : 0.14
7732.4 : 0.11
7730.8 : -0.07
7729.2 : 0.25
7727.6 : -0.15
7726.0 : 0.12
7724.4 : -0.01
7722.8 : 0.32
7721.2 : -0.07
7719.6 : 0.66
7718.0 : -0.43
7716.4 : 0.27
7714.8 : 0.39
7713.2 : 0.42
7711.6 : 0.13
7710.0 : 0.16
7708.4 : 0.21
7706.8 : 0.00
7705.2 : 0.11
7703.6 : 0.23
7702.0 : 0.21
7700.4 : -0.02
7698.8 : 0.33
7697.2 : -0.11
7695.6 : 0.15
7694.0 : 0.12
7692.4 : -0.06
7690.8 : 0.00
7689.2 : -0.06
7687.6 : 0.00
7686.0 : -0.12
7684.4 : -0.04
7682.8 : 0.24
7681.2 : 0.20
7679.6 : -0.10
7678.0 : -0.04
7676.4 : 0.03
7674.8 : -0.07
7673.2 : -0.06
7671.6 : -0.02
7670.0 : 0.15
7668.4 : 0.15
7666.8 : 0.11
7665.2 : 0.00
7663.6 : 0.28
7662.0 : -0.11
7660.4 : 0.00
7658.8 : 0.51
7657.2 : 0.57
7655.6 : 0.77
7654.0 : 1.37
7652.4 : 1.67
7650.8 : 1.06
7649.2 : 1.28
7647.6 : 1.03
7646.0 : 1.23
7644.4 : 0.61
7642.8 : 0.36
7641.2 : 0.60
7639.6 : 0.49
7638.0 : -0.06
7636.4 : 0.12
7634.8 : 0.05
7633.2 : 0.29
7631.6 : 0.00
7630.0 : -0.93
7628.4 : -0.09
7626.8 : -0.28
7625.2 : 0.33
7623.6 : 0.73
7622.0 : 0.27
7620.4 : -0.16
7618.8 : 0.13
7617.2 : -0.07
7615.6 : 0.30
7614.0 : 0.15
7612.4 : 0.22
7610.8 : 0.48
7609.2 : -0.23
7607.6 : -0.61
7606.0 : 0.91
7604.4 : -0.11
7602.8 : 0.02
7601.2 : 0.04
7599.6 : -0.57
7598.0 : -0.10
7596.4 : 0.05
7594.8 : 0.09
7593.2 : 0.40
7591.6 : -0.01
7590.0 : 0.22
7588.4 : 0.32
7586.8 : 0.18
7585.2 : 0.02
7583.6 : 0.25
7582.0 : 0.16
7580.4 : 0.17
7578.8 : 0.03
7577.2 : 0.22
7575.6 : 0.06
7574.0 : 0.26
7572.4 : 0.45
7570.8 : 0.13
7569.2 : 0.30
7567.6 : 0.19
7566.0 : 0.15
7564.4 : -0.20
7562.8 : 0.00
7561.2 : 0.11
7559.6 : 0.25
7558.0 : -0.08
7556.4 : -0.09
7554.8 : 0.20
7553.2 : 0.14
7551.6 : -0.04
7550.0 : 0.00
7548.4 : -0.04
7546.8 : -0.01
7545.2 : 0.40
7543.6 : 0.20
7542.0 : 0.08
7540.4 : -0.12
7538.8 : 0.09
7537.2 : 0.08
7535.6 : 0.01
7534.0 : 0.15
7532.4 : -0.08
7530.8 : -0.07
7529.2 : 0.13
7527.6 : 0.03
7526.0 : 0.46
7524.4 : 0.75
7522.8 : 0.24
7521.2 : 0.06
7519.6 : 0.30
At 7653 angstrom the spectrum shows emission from [O II]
